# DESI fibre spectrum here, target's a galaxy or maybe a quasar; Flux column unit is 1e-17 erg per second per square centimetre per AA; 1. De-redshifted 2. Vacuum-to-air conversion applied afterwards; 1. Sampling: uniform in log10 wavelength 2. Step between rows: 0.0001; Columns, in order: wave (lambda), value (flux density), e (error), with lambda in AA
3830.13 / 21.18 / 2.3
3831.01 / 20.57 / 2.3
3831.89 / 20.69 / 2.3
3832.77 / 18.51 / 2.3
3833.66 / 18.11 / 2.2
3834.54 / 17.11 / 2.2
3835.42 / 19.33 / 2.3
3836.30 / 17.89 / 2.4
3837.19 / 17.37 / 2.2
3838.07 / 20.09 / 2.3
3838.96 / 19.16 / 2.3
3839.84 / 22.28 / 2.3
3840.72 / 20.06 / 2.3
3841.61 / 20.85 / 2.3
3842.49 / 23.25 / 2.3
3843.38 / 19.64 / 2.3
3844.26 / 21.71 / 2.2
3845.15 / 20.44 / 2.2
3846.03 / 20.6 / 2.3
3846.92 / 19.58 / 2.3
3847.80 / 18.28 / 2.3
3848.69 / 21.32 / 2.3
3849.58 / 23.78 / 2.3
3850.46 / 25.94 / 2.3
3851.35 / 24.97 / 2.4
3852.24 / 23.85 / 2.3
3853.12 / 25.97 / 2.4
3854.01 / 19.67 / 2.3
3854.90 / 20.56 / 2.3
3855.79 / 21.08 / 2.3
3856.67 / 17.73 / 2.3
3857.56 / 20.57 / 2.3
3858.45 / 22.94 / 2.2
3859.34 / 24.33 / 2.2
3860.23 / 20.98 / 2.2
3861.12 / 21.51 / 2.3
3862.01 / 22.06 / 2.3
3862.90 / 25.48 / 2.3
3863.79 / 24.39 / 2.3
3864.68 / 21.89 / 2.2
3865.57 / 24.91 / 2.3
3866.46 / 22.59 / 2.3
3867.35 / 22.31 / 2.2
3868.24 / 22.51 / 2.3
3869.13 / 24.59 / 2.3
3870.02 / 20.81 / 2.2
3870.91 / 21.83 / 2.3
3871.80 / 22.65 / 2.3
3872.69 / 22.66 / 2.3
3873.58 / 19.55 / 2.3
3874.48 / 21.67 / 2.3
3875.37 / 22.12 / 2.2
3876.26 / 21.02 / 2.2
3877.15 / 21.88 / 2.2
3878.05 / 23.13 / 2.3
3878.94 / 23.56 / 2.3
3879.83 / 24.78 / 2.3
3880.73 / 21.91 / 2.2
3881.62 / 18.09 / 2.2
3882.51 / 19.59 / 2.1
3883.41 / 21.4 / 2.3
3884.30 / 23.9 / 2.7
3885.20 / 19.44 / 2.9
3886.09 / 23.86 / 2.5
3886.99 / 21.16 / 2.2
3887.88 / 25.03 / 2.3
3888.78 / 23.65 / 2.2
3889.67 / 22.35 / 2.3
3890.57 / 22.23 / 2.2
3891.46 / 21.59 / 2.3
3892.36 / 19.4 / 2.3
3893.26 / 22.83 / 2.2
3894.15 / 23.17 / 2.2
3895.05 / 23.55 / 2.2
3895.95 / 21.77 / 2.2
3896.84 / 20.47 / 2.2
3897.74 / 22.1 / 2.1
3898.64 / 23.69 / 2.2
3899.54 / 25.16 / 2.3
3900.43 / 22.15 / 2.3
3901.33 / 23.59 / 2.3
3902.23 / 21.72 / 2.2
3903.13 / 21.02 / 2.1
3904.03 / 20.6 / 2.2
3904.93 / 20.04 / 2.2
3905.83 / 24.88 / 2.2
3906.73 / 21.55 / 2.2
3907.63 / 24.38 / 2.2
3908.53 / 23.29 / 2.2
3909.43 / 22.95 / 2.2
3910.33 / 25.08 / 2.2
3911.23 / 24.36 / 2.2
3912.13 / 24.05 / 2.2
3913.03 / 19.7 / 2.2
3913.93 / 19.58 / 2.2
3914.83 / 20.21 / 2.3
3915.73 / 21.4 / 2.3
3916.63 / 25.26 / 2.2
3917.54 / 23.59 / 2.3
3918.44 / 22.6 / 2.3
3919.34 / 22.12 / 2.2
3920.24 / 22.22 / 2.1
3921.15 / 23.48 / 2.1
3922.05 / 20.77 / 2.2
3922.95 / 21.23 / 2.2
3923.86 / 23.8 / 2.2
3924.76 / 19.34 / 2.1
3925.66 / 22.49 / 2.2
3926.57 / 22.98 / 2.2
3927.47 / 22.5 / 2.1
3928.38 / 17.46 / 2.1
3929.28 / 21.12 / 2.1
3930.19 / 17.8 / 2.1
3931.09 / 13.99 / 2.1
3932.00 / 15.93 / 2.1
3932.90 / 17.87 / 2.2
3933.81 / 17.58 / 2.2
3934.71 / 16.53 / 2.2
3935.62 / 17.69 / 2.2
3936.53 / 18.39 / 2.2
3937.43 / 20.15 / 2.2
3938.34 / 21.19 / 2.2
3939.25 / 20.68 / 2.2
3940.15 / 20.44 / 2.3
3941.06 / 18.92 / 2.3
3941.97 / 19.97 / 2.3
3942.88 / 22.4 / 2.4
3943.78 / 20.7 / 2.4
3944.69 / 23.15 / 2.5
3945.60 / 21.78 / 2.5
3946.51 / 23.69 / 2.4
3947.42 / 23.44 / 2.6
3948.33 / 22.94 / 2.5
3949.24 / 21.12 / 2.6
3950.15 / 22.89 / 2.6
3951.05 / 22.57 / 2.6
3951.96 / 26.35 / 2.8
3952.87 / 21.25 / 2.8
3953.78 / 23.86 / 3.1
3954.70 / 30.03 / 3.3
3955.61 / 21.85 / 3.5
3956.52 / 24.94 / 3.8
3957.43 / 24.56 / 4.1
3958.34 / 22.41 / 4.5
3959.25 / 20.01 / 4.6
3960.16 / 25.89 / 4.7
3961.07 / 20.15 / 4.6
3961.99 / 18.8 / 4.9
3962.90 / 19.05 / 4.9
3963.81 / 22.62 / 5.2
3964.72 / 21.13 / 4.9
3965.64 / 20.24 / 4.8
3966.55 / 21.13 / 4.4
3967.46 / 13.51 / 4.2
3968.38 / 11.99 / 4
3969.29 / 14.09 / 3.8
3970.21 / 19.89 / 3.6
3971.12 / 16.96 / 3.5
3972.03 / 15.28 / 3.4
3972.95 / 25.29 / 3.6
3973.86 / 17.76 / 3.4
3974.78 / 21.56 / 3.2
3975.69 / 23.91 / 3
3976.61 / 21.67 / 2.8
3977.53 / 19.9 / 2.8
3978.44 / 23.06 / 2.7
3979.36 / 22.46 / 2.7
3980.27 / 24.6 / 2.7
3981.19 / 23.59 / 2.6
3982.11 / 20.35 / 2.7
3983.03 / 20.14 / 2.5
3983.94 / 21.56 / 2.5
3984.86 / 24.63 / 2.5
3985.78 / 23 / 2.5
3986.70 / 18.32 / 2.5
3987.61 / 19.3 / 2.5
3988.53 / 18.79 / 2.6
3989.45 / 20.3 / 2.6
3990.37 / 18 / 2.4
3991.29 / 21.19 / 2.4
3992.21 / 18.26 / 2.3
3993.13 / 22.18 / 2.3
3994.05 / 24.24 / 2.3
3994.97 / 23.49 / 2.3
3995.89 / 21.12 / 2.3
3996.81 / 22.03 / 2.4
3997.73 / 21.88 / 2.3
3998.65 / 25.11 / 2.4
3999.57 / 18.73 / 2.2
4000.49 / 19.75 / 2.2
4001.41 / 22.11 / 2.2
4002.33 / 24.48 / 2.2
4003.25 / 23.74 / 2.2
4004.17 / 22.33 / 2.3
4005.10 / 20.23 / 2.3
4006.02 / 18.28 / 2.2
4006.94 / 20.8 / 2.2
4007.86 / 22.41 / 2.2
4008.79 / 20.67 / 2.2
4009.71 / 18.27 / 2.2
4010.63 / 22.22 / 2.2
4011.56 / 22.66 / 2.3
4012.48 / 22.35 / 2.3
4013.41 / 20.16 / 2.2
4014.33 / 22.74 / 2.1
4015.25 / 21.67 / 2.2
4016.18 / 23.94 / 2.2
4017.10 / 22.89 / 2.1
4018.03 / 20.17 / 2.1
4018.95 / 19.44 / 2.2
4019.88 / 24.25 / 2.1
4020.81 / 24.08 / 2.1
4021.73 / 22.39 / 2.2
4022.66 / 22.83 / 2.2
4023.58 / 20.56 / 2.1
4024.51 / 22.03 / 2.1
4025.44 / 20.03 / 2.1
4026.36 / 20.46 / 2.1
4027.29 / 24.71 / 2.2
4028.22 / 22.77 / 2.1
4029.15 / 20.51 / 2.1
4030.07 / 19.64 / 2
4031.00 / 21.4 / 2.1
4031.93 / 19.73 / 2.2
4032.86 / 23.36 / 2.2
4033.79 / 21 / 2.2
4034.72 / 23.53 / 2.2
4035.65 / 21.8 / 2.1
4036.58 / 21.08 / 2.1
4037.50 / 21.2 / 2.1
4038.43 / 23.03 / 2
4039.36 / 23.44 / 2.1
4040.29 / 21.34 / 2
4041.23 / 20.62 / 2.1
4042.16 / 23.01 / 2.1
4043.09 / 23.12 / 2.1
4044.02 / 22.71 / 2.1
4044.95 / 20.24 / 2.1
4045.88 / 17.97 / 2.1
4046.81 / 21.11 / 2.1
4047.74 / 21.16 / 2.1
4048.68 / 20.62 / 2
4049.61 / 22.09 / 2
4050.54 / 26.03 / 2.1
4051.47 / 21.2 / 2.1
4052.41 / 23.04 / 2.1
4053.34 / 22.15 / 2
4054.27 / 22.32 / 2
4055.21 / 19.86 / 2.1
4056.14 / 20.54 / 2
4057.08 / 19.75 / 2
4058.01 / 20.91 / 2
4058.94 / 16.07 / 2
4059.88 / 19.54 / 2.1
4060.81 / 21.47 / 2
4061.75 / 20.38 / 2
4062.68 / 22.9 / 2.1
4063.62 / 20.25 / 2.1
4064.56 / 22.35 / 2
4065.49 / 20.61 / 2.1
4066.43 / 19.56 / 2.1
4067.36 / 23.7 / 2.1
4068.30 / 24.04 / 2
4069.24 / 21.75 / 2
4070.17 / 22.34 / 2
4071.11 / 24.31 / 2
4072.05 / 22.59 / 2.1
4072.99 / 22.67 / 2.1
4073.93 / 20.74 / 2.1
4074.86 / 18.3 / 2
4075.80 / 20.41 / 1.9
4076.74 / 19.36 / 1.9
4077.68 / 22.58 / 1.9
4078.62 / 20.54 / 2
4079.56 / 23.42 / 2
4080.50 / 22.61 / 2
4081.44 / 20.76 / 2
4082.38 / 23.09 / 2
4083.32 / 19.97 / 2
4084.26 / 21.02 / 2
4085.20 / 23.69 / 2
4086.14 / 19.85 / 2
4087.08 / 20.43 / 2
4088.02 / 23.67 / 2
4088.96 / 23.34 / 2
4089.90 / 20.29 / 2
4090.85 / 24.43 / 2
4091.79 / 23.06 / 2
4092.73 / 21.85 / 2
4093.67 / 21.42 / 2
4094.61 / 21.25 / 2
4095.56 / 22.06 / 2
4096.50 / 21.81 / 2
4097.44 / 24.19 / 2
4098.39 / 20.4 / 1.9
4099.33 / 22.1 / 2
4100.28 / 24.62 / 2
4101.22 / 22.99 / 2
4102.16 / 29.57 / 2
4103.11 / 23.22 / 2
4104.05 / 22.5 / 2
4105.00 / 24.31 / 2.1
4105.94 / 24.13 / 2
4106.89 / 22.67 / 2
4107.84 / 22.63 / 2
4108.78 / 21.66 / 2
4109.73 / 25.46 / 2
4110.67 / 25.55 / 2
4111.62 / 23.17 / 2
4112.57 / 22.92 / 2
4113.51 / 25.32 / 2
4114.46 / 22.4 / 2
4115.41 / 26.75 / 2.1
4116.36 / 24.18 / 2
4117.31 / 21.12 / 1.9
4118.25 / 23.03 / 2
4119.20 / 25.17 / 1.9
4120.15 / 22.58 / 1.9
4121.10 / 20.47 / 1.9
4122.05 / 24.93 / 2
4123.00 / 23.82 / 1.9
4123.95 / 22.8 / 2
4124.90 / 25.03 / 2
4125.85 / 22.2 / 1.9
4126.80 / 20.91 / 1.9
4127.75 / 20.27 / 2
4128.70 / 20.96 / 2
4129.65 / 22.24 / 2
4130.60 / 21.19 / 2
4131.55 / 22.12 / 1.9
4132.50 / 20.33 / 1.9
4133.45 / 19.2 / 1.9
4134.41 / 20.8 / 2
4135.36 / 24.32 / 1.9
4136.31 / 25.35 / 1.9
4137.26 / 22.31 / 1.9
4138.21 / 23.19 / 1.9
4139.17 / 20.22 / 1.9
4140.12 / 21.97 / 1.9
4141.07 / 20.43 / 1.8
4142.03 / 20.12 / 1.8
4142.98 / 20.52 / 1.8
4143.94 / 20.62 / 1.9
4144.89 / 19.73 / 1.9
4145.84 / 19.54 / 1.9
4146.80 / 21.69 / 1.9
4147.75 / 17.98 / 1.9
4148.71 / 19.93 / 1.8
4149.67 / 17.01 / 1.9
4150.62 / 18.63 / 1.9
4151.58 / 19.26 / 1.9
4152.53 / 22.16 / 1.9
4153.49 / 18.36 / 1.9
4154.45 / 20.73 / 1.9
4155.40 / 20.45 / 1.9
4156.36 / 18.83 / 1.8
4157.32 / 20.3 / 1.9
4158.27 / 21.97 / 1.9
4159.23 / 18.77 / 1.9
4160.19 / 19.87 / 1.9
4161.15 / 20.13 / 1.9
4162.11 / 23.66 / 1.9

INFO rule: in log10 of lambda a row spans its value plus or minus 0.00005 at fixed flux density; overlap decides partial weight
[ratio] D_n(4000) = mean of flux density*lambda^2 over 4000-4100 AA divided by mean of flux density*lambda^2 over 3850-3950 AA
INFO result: 1.07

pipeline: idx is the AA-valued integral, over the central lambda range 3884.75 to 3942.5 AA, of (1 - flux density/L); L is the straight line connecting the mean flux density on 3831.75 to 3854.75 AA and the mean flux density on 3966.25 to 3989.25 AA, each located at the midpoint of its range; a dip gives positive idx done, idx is -2.7 AA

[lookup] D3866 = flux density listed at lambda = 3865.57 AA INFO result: 24.91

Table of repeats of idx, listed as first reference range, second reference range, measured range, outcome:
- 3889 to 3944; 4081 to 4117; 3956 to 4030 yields 2.8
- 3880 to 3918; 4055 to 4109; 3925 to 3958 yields 1.6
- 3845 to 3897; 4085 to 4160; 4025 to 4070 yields 1.2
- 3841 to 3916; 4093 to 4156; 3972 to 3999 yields 0.8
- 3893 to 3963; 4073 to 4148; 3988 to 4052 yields 1.1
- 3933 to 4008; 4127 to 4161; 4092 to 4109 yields -1.8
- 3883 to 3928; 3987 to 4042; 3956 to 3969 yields 0.9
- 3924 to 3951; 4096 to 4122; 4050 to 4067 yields 1.1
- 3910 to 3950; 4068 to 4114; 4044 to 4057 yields 0.4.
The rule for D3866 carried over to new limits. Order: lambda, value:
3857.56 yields 20.57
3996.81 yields 22.03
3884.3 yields 23.9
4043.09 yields 23.12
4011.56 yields 22.66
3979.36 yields 22.46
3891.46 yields 21.59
